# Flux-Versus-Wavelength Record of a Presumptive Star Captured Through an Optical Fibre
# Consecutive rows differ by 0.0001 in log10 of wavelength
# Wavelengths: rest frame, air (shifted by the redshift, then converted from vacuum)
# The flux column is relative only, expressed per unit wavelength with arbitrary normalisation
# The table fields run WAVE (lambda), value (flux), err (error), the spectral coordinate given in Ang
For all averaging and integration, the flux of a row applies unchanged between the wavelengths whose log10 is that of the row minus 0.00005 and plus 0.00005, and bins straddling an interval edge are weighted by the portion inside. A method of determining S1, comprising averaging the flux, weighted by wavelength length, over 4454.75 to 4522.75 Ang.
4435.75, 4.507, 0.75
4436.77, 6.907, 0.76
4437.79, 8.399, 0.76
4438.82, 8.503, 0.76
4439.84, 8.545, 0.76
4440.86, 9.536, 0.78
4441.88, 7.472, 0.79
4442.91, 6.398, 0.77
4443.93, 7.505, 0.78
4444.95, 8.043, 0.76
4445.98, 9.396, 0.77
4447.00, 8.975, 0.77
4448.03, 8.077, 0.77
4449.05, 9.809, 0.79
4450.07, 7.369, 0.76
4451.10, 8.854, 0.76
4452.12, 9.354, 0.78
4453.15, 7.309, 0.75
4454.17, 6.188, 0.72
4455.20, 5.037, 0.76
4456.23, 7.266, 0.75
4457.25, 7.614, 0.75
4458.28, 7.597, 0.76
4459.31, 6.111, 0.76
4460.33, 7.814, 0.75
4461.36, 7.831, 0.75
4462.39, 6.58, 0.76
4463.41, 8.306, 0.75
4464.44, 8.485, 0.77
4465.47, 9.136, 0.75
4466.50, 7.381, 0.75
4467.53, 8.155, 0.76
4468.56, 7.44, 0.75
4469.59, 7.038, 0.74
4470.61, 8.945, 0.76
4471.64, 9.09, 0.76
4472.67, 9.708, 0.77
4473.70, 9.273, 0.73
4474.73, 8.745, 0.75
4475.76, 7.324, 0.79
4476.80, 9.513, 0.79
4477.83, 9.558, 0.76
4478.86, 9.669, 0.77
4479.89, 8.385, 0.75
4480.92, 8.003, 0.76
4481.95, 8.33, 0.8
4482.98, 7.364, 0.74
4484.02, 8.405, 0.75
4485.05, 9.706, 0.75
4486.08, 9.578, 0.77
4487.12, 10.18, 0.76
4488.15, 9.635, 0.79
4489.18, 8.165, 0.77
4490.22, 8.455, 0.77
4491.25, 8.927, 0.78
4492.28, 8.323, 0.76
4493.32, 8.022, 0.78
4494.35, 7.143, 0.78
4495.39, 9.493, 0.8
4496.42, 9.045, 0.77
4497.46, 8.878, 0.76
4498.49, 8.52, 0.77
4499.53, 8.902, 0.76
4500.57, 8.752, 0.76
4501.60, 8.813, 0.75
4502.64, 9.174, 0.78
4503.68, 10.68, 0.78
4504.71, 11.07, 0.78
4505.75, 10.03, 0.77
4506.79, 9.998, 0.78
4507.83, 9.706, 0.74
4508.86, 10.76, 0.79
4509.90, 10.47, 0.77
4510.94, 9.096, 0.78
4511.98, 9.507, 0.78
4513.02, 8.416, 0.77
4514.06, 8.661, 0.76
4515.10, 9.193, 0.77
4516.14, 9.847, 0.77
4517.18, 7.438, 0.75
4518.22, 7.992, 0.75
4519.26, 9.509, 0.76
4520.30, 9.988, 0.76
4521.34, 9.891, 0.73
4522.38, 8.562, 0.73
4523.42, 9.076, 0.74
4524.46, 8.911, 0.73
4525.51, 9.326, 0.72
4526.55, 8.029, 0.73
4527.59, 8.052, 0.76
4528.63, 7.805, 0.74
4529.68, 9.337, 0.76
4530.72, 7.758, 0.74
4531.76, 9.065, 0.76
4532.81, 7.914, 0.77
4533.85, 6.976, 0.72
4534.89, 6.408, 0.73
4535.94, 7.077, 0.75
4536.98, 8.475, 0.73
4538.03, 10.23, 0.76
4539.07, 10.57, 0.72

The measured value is 8.71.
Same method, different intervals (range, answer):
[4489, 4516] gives 9.18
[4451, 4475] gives 7.86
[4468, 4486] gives 8.64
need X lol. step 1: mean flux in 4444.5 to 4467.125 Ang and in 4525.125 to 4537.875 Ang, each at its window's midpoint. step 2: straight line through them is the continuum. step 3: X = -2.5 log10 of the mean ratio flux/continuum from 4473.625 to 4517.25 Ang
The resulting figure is -0.14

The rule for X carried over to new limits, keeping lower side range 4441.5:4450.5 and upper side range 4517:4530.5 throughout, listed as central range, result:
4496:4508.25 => -0.10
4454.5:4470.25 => 0.11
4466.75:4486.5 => -0.03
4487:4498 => -0.02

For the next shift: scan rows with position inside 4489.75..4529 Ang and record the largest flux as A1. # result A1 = 11.07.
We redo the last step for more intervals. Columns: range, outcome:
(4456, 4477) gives 9.708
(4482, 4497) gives 10.18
